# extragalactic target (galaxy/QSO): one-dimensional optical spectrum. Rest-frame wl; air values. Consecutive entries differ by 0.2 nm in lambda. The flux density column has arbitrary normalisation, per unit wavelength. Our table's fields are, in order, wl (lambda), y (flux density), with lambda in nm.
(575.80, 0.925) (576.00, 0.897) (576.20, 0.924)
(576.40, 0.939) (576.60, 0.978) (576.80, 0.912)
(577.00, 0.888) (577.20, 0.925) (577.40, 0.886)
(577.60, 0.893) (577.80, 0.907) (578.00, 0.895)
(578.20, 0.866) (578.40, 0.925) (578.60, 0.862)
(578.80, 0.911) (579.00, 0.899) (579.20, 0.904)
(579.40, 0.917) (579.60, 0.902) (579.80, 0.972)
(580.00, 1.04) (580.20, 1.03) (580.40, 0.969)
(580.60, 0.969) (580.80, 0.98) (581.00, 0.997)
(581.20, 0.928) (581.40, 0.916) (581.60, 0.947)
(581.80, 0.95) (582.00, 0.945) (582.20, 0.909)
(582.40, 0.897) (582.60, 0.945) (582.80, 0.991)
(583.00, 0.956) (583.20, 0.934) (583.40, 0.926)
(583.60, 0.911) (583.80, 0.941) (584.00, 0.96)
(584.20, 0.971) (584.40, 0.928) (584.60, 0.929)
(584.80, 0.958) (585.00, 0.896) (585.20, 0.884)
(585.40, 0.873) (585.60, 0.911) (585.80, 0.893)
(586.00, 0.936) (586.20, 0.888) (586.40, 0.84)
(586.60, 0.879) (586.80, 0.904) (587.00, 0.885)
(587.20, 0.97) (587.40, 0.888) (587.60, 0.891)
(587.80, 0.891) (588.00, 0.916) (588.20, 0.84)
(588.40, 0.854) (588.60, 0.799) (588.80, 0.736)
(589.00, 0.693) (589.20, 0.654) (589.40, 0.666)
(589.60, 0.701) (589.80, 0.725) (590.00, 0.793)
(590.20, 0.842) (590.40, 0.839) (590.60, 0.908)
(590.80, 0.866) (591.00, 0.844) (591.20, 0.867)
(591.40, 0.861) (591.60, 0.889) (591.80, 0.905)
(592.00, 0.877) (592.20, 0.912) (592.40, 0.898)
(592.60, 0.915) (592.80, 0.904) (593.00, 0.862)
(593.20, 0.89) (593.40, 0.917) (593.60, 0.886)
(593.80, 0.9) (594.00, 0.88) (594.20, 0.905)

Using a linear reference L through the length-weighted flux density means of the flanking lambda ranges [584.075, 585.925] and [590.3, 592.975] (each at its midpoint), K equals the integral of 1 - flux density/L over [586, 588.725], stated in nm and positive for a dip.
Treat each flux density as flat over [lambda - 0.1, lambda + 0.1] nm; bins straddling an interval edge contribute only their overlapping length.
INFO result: 0.07 nm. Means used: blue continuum 0.917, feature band 0.881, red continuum 0.883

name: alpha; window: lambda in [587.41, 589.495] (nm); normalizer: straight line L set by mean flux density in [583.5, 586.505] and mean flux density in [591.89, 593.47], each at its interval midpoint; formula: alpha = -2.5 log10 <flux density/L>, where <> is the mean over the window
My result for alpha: 0.138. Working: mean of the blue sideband 0.915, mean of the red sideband 0.897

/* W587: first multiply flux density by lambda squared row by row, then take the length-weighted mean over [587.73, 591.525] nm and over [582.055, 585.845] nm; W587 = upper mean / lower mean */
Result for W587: 0.88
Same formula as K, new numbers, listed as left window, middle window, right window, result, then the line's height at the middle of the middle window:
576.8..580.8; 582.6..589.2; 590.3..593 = 0.07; 0.902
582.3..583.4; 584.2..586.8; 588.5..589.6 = -0.19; 0.843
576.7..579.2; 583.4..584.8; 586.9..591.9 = -0.13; 0.861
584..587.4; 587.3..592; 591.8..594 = 0.42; 0.902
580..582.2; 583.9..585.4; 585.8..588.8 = -0.02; 0.916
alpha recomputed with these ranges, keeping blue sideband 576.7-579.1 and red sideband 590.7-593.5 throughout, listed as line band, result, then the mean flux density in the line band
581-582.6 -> -0.05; 0.933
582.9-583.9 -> -0.05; 0.934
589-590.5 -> 0.19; 0.742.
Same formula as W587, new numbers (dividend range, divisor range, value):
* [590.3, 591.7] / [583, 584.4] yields 0.95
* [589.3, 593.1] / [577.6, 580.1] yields 0.96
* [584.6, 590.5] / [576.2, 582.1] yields 0.93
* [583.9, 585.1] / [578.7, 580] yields 1.03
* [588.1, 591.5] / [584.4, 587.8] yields 0.89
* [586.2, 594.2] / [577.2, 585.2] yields 0.94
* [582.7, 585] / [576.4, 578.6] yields 1.06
